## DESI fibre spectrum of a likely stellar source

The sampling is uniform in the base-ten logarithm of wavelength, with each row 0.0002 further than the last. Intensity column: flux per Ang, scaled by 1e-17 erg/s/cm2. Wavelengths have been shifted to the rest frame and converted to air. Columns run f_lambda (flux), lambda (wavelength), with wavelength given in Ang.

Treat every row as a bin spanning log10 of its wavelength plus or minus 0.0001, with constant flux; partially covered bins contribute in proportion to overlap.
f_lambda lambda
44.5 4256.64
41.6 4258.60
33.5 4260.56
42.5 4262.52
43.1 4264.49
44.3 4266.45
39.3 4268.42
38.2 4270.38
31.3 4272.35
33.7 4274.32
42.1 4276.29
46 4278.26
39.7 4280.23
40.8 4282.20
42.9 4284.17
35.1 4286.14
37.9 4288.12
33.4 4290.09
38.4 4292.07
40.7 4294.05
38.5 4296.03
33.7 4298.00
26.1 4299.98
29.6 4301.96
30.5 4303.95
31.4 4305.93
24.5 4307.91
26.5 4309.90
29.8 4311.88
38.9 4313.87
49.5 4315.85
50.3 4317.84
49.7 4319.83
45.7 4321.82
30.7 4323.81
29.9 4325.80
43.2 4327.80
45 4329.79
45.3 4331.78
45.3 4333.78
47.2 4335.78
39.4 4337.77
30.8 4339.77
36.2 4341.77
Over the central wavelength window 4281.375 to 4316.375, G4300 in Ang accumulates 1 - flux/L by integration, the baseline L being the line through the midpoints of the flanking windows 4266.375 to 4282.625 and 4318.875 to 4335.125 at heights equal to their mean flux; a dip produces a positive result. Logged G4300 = 5.0 Ang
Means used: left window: 39.2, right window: 41.9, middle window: 34.7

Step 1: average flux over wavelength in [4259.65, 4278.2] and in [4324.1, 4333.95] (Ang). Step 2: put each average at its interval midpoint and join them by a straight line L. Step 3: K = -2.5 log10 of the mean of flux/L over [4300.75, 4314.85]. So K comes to 0.31 mag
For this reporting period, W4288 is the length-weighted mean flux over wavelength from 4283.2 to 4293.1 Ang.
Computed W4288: 37.5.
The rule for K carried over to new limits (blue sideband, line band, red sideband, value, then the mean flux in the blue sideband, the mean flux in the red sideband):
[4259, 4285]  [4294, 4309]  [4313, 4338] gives 0.31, 39.8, 43.2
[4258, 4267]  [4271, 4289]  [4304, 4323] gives 0.03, 40.8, 38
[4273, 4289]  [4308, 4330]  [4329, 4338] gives 0.11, 39.6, 44.9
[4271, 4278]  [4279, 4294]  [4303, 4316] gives -0.10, 36.9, 32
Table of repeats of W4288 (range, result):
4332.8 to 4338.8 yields 43.9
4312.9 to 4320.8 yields 47.1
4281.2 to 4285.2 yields 41.8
